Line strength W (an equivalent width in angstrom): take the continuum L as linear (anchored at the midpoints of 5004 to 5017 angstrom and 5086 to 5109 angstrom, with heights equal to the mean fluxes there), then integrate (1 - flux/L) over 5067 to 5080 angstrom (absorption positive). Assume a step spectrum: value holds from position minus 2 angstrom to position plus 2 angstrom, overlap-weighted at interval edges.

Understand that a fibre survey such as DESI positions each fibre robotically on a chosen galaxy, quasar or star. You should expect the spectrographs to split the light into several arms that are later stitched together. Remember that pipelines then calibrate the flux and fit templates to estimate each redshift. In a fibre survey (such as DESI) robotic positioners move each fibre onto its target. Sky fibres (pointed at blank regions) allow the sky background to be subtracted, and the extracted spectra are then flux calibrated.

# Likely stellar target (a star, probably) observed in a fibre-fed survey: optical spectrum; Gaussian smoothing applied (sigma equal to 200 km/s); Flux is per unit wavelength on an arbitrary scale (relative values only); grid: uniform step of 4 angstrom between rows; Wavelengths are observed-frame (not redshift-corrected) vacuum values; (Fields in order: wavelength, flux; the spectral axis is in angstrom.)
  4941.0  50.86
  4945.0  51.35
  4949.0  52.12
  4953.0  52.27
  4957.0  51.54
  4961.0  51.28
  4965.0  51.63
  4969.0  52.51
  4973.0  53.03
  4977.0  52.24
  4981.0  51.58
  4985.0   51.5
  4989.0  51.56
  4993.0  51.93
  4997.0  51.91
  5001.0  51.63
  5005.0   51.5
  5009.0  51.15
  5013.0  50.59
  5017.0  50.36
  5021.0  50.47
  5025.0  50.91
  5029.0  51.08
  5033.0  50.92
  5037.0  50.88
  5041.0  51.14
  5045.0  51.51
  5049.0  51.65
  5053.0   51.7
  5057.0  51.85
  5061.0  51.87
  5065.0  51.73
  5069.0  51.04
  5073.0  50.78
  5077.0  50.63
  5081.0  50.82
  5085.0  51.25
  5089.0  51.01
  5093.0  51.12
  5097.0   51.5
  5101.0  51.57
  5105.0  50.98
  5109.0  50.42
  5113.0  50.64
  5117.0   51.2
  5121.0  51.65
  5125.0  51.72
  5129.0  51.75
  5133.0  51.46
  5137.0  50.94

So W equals 0.1 angstrom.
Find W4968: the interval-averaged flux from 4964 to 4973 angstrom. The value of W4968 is 52.3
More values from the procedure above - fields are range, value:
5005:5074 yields 51.2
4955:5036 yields 51.5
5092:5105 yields 51.4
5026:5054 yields 51.2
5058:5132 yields 51.2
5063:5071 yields 51.4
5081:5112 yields 51.1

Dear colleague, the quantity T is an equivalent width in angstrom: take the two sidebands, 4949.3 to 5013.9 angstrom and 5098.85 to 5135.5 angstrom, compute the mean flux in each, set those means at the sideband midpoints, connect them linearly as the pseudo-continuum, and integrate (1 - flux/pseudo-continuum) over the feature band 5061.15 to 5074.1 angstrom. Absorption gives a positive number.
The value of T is 0.0 angstrom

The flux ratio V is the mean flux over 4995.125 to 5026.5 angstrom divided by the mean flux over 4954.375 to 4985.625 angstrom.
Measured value 1.0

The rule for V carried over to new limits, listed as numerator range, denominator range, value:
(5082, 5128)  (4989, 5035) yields 1.00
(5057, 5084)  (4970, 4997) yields 0.98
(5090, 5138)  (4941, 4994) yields 0.99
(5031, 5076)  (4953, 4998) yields 0.99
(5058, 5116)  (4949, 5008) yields 0.99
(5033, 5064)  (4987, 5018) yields 1.00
